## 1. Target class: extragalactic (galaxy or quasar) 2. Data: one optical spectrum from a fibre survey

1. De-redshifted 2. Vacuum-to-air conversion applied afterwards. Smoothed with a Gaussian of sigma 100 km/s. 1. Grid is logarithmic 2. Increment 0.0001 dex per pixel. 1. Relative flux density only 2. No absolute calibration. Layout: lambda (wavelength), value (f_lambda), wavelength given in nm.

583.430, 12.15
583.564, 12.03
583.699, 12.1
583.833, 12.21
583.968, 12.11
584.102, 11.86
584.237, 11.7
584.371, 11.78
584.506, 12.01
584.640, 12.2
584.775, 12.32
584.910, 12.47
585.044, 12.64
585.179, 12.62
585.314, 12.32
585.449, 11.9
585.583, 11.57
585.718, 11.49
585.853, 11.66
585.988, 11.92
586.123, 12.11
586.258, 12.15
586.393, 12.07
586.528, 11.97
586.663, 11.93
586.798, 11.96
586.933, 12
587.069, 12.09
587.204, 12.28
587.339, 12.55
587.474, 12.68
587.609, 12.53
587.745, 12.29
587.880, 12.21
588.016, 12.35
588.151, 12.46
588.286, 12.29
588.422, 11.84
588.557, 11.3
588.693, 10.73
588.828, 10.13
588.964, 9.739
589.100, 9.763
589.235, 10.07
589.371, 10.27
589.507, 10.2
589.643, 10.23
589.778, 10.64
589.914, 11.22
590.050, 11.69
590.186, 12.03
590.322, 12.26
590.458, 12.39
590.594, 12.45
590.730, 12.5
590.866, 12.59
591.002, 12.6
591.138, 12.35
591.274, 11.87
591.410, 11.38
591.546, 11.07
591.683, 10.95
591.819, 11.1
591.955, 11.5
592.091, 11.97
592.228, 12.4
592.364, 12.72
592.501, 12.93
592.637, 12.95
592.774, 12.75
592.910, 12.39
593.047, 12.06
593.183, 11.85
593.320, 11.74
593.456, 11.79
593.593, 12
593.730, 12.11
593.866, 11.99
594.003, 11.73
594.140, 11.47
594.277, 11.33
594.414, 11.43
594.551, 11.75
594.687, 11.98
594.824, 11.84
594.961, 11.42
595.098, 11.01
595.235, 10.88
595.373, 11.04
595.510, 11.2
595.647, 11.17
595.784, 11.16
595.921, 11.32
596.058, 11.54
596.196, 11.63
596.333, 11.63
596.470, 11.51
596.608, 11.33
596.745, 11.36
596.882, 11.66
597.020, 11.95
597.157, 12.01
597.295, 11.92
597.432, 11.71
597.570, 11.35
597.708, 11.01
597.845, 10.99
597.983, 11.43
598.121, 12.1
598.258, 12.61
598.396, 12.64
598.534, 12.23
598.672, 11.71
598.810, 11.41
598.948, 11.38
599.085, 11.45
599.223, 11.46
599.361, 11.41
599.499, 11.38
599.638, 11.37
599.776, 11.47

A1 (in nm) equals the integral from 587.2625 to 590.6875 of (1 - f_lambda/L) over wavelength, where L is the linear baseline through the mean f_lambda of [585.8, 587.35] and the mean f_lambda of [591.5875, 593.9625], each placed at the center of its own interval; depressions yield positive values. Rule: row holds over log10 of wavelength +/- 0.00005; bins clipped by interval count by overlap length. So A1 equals 0.17 nm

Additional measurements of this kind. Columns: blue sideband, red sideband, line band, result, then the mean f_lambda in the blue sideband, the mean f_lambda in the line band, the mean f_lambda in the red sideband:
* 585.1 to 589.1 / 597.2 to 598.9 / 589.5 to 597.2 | 0.05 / 11.9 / 11.7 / 11.8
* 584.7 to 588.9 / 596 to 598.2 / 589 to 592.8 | 0.06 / 12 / 11.6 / 11.6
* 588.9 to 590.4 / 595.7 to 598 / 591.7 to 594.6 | -0.23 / 10.7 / 12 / 11.5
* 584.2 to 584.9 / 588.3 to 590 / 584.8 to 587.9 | -0.18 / 12.1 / 12.2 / 10.6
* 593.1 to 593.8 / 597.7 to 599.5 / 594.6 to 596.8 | 0.08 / 11.9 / 11.4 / 11.7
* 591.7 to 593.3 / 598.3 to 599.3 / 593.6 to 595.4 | 0.07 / 12.2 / 11.6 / 11.8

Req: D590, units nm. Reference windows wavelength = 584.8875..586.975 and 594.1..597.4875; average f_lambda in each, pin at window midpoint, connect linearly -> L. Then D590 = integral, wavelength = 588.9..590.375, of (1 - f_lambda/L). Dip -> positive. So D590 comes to 0.14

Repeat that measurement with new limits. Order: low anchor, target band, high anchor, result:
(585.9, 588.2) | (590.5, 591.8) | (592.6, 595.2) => 0.00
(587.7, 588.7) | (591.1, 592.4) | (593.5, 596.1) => 0.00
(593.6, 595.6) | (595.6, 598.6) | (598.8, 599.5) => -0.05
